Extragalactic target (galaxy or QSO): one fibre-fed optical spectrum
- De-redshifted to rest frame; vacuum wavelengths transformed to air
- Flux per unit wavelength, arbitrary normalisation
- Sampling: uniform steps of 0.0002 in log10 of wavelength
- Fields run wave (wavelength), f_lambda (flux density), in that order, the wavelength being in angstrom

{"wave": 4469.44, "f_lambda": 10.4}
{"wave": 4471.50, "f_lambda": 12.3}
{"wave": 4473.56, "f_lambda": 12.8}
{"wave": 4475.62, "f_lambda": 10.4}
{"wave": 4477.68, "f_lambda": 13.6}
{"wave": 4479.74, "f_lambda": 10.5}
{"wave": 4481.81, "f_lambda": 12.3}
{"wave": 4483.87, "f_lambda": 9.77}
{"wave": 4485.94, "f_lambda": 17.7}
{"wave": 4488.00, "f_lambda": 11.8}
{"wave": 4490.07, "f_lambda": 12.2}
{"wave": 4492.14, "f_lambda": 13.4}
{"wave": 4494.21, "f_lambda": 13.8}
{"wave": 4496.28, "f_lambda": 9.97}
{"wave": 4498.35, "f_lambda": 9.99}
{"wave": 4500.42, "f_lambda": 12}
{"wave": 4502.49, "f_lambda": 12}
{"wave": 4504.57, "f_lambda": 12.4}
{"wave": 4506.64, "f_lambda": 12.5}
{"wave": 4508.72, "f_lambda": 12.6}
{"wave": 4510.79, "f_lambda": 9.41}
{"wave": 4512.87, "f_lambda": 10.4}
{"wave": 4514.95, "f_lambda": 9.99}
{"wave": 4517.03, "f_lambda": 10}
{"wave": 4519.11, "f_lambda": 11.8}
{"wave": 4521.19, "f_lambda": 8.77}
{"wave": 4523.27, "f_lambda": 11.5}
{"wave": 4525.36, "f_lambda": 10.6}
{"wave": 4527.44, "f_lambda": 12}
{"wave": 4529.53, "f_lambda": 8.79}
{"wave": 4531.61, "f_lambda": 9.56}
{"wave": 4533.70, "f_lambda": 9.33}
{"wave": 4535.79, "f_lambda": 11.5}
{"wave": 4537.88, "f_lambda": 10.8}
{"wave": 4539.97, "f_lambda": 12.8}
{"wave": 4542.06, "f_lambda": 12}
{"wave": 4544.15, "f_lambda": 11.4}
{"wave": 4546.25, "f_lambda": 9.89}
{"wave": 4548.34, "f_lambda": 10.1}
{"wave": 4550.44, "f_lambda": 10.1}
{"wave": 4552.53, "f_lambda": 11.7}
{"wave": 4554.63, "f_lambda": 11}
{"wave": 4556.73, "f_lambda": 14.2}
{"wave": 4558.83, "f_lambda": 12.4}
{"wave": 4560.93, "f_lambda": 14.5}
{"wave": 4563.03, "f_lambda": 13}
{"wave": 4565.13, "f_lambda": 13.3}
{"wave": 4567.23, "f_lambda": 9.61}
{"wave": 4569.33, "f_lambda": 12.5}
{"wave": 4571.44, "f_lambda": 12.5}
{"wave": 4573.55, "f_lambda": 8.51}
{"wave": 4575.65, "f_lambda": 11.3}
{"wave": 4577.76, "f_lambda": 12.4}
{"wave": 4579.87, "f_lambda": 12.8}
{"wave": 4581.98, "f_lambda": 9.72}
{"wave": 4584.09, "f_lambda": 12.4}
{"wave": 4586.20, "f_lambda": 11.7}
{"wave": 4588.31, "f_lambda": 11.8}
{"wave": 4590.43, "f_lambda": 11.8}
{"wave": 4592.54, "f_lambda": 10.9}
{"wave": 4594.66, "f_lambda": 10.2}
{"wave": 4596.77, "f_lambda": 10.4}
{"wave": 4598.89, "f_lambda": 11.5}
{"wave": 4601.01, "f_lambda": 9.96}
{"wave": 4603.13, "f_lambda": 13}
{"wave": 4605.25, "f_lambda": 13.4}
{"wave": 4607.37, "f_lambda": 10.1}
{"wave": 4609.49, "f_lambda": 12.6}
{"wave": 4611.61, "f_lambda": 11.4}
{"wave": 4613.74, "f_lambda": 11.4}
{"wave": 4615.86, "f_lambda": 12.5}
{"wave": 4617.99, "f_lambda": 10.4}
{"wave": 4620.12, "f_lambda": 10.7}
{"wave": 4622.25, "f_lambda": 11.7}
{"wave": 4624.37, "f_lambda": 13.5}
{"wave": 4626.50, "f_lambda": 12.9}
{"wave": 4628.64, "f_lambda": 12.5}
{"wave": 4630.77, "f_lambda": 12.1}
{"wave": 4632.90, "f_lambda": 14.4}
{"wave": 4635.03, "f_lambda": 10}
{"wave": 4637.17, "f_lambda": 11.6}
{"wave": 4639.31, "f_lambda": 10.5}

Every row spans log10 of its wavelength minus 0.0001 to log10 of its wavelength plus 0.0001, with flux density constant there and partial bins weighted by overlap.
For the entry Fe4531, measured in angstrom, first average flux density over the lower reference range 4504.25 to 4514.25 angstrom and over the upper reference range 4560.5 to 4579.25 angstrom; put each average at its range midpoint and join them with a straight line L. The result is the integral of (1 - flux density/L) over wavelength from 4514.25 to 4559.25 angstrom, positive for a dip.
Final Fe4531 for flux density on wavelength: 2.7 angstrom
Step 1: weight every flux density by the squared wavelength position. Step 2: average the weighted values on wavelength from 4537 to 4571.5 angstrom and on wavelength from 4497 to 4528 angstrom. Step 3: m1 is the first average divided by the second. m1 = 1.09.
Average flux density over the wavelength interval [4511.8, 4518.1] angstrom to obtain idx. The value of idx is 10.1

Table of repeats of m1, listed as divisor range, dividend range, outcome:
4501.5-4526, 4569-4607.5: 1.07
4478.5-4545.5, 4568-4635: 1.07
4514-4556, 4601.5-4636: 1.16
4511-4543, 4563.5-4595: 1.11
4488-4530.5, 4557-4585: 1.10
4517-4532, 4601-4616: 1.18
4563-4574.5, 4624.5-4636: 1.12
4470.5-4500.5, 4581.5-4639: 1.01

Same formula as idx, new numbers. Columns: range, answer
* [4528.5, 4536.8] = 9.79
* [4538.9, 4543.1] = 12.4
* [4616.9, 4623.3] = 10.9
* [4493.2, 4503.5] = 11.6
